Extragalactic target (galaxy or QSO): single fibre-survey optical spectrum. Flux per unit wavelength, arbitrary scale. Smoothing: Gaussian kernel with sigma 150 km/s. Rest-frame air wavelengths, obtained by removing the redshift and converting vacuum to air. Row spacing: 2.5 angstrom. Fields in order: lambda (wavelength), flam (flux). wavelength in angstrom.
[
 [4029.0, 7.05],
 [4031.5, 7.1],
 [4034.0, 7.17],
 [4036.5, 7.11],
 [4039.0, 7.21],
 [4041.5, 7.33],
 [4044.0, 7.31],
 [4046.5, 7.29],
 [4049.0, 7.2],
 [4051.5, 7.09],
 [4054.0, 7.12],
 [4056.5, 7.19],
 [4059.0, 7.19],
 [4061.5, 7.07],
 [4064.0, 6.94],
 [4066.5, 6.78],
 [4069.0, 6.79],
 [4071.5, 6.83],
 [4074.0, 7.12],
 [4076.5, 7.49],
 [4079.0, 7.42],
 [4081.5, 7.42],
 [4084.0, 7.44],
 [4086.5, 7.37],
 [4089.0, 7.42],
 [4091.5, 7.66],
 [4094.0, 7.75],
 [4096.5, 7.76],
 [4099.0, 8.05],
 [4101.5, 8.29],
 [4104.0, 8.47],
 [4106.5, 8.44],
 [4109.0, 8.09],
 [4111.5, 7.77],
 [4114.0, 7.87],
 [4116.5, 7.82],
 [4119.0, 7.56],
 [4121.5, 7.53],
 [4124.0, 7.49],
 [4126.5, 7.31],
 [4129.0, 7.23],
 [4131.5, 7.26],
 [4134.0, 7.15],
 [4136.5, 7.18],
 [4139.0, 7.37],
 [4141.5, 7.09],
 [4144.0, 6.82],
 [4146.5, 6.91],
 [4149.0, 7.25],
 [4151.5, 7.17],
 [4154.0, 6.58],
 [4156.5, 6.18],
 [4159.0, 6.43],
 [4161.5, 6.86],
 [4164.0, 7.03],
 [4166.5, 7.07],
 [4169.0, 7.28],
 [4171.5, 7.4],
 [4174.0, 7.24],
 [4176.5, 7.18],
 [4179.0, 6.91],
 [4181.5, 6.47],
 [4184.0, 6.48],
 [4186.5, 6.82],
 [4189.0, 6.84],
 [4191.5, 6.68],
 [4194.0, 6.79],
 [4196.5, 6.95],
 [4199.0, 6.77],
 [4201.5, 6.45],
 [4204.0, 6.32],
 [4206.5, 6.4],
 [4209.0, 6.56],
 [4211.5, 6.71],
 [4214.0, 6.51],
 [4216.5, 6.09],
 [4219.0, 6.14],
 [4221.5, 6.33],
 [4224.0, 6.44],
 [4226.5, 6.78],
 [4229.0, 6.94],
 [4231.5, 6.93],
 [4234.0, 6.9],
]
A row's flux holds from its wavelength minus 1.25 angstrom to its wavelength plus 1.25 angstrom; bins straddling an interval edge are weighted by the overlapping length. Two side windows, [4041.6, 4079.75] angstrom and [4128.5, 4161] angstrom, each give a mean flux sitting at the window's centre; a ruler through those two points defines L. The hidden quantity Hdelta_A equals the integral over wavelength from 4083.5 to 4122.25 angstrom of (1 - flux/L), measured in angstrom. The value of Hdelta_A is -4.4 angstrom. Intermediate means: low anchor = 7.12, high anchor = 6.96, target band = 7.84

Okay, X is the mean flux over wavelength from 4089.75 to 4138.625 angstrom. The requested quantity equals 7.71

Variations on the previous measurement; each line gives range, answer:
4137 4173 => 6.97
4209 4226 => 6.4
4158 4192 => 6.91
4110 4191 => 7.11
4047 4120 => 7.49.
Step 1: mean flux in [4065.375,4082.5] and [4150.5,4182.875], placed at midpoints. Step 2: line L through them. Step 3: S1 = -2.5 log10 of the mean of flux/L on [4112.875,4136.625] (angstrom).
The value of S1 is -0.067 mag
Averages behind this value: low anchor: 7.12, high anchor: 6.9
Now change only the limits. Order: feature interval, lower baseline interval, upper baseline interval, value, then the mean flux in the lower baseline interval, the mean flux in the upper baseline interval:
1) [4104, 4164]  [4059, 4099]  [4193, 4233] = -0.04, 7.31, 6.57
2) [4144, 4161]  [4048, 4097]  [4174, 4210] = 0.02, 7.25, 6.71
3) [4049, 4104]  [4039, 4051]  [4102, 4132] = 0.02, 7.26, 7.76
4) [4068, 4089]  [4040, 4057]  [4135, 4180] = -0.01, 7.22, 7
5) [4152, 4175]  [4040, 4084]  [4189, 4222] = -0.03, 7.16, 6.53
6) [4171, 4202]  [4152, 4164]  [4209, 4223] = -0.06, 6.61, 6.38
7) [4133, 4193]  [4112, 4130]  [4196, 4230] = 0.02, 7.56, 6.52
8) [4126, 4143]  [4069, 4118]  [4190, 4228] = 0.01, 7.69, 6.53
